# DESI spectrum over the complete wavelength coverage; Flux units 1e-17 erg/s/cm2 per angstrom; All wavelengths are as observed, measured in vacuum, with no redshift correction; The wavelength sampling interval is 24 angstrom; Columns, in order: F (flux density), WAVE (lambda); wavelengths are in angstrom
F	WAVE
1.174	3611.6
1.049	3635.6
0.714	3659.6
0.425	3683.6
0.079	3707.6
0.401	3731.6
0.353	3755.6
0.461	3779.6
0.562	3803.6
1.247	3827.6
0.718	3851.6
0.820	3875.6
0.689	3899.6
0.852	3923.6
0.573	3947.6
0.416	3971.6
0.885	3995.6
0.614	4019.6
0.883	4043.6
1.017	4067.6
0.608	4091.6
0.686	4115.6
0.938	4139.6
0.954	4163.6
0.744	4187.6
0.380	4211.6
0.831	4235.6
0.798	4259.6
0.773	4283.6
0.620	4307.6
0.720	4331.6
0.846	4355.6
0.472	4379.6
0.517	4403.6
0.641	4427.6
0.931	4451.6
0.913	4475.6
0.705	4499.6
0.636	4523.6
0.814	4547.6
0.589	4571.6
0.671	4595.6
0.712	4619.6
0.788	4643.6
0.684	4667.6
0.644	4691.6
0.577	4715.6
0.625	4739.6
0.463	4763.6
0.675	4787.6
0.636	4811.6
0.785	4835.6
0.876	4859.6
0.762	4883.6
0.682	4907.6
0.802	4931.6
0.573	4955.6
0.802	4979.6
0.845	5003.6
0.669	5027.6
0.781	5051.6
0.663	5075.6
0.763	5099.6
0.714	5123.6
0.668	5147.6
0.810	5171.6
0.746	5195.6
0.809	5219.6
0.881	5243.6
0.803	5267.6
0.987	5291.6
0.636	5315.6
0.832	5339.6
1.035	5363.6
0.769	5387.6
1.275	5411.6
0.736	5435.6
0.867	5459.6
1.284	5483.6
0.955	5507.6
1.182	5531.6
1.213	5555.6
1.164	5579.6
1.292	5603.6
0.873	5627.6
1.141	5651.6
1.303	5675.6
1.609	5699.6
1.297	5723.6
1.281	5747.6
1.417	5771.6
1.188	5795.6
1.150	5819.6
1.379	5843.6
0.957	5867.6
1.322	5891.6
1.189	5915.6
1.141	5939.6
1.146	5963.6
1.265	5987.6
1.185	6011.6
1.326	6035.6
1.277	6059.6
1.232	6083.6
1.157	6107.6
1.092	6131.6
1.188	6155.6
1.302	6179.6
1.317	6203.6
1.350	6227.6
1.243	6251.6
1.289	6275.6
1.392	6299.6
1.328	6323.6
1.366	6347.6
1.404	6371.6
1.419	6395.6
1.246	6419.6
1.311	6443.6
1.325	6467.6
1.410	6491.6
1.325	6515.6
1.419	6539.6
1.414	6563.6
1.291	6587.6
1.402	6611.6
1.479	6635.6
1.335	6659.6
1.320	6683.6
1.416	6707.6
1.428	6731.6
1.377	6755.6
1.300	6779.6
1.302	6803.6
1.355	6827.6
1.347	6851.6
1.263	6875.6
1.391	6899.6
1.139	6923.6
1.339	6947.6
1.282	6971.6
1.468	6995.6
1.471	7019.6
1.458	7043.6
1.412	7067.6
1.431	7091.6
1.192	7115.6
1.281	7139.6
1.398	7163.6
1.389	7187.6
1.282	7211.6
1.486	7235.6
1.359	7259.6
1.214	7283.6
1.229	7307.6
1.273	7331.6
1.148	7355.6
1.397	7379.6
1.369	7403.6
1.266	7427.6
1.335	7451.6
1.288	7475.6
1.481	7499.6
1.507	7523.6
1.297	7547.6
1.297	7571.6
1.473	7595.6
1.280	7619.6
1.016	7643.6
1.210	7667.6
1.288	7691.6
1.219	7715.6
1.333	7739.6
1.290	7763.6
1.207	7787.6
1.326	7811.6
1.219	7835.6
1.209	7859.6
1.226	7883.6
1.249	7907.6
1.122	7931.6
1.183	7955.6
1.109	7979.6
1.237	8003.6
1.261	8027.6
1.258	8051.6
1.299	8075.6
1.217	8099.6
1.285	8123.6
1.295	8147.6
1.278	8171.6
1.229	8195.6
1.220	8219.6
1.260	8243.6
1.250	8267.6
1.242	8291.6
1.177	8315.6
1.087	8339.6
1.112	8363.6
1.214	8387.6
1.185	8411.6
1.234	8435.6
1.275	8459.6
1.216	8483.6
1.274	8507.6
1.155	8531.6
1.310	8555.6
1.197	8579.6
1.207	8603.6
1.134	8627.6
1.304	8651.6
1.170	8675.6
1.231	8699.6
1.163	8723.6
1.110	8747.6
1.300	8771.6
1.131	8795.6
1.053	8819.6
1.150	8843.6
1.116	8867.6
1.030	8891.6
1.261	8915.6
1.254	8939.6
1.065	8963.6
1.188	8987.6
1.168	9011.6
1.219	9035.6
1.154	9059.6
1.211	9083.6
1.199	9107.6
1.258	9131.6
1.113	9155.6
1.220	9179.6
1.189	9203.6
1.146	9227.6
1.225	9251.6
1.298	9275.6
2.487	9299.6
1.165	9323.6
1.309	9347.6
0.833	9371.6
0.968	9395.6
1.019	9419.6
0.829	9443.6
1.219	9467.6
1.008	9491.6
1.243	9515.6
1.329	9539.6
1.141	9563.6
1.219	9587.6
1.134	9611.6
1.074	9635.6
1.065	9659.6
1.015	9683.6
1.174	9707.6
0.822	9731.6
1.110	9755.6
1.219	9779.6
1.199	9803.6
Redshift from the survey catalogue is 0.418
